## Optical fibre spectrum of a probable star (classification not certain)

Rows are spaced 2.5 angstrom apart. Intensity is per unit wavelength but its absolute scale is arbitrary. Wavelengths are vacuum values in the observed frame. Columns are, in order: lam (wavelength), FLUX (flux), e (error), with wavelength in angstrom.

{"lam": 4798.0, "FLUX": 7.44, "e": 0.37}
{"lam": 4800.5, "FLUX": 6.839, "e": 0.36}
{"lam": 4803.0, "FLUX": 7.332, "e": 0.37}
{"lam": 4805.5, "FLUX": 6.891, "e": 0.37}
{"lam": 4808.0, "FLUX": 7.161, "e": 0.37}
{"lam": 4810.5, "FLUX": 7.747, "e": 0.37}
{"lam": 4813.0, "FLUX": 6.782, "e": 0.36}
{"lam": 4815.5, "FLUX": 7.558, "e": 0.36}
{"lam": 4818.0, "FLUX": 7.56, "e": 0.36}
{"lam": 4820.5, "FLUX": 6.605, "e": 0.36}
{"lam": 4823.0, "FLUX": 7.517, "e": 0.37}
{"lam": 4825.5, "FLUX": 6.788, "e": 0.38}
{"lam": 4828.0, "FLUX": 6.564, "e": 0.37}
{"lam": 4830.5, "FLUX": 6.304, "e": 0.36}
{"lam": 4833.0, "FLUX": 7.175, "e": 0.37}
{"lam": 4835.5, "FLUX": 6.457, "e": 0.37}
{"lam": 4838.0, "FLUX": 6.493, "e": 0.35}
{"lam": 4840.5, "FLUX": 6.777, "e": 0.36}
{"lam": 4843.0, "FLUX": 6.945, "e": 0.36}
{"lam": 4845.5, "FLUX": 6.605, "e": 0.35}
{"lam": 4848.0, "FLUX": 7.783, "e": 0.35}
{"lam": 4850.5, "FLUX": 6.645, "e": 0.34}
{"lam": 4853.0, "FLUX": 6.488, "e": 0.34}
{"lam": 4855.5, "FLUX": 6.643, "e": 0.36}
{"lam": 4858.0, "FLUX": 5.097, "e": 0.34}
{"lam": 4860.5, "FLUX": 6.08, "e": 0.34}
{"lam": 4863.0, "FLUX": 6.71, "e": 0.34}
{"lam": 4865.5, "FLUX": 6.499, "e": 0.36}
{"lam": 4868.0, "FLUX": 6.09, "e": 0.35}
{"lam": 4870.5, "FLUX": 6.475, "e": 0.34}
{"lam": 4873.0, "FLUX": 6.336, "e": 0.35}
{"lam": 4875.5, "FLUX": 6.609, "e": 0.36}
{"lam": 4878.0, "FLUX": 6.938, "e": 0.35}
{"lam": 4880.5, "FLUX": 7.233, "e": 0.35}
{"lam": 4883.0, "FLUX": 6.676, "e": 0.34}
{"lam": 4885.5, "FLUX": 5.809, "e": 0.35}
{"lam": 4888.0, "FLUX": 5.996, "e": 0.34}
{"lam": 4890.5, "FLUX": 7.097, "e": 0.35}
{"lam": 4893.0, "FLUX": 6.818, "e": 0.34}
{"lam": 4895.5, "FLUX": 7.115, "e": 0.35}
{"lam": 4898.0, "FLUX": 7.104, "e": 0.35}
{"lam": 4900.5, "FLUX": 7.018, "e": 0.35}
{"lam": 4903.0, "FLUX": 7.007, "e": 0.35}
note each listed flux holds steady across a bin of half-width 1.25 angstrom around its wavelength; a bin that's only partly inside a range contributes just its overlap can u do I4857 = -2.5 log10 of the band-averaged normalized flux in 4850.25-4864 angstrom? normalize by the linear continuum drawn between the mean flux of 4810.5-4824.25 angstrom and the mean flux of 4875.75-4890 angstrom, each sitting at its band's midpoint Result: 0.099 mag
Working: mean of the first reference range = 7.25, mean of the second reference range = 6.57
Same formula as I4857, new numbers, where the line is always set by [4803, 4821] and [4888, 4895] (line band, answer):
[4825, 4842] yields 0.07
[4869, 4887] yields 0.05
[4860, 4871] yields 0.09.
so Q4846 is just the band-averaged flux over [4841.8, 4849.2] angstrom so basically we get 7.11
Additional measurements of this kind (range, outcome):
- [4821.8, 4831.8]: 6.79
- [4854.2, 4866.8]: 6.21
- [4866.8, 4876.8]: 6.38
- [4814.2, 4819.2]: 7.55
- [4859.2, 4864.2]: 6.38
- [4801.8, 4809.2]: 7.13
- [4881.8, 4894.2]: 6.48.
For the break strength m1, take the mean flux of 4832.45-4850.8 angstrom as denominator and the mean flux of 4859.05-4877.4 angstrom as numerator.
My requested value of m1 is 0.93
